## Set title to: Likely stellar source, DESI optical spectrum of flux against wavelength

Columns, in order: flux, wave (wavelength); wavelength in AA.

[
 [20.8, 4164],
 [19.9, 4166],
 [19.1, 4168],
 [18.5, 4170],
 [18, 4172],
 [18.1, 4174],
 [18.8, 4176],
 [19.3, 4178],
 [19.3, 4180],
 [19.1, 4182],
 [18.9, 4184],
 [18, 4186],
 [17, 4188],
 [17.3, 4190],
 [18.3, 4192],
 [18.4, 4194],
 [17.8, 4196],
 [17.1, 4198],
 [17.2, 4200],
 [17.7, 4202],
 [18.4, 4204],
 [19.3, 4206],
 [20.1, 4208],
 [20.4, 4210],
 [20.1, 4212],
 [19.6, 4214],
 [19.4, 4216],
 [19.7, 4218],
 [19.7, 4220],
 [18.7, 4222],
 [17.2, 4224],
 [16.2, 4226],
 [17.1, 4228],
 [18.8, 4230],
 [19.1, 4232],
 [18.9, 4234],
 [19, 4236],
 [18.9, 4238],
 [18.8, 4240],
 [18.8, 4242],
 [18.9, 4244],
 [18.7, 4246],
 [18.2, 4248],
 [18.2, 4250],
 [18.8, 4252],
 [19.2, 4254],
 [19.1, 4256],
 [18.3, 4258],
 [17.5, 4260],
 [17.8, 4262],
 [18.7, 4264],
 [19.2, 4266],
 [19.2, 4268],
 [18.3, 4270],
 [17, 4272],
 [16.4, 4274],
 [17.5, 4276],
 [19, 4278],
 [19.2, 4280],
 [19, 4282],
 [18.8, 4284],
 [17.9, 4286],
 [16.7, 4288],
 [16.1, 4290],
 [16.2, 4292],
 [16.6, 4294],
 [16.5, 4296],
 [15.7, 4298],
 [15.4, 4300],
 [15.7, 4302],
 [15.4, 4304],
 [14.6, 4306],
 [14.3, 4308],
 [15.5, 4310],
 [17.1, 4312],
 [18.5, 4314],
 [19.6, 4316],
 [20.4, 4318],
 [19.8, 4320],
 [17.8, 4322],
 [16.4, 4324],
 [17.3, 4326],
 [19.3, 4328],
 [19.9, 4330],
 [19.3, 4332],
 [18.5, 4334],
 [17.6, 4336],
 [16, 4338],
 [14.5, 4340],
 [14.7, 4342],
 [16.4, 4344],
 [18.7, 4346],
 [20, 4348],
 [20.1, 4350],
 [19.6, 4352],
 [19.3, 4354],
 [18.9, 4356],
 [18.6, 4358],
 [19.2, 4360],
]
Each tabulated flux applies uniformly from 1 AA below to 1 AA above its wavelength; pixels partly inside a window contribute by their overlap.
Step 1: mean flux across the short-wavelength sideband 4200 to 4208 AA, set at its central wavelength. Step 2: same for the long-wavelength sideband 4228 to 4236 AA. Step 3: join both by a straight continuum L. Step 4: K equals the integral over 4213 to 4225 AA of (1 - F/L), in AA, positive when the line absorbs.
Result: -0.3 AA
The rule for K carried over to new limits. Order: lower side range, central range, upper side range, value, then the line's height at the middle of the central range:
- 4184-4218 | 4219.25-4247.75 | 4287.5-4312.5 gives -1.3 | 17.6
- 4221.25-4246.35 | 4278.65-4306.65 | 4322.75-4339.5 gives 2.1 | 18.1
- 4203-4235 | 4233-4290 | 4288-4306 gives -3.7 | 17.3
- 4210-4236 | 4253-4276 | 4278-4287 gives 0.7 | 18.8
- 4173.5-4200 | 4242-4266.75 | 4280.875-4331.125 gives -1.3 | 17.7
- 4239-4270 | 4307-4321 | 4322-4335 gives 0.4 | 18.4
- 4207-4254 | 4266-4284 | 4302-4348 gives -0.1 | 18.2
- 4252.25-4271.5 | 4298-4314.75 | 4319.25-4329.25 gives 2.3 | 18.2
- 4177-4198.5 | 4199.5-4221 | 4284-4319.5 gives -1.6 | 17.9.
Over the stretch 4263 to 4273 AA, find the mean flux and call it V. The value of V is 18.5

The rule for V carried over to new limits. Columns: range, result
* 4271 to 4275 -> 16.7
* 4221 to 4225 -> 17.9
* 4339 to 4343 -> 14.6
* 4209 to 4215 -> 20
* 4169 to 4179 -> 18.5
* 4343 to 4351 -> 18.8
